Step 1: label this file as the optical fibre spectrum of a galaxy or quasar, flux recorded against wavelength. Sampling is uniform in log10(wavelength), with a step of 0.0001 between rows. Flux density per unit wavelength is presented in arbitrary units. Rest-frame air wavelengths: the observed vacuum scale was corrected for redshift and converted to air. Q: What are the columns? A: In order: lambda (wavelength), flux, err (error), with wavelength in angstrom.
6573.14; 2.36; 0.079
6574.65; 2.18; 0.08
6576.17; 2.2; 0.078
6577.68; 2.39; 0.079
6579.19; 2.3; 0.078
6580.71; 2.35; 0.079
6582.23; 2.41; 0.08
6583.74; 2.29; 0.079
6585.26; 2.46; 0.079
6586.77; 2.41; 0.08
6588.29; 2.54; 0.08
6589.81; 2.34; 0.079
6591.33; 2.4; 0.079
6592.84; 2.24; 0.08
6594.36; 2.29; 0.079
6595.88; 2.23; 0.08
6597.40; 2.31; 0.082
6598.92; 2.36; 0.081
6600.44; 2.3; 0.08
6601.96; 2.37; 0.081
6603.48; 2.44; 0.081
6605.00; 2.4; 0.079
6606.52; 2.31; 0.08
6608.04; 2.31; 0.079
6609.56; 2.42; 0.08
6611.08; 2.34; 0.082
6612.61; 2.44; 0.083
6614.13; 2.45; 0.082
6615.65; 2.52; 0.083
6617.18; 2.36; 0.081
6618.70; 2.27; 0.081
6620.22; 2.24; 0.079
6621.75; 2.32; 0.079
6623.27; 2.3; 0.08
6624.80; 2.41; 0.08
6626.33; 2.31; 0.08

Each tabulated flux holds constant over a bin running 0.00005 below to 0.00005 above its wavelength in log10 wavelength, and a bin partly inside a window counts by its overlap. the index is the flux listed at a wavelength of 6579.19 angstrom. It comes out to 2.3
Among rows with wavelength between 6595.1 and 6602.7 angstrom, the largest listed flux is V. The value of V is 2.37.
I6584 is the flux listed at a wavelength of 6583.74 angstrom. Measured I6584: 2.29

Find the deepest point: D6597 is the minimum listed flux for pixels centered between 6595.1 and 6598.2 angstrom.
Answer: 2.23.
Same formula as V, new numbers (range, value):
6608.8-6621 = 2.52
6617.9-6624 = 2.32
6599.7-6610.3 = 2.44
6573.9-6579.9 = 2.39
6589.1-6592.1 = 2.4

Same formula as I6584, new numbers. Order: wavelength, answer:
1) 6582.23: 2.41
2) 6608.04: 2.31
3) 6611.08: 2.34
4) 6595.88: 2.23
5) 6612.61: 2.44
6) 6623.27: 2.3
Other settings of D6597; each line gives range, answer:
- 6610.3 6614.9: 2.34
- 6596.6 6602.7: 2.3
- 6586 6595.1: 2.24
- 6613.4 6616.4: 2.45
